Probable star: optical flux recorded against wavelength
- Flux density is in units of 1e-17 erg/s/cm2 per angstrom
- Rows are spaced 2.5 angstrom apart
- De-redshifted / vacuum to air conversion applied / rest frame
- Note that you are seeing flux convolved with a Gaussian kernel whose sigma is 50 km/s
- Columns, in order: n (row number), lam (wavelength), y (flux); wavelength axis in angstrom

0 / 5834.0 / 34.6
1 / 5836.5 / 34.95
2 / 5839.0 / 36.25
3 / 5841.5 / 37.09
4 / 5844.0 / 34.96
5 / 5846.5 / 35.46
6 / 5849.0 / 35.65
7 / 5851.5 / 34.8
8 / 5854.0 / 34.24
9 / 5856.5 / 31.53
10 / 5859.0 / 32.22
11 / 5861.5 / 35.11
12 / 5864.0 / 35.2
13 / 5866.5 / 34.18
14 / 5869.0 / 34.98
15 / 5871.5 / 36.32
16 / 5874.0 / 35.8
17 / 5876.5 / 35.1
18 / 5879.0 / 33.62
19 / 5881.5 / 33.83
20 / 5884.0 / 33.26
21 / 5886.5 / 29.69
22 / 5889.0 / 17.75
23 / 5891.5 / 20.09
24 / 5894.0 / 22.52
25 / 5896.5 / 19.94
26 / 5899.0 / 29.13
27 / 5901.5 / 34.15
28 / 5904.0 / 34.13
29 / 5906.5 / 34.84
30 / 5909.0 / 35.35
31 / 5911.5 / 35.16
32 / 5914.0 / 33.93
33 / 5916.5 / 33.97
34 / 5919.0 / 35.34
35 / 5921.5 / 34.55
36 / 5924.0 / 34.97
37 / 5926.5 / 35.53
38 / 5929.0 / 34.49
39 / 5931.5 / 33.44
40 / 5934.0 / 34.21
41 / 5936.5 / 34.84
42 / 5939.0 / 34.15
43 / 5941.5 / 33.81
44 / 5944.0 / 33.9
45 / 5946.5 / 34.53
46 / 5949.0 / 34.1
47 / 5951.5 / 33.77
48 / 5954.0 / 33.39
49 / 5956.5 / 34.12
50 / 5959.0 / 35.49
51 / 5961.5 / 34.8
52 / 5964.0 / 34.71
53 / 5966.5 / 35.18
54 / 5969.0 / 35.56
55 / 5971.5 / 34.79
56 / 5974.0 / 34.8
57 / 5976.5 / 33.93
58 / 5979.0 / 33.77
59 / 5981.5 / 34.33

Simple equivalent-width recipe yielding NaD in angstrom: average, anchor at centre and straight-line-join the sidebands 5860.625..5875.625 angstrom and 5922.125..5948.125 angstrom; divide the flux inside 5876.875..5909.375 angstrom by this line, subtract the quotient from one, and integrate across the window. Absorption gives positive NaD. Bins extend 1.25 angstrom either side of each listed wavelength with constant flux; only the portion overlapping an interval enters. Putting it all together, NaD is 5.4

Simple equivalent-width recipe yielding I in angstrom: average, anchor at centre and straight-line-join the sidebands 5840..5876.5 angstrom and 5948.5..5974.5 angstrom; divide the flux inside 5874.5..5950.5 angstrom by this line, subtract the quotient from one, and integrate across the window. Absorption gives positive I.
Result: 5.6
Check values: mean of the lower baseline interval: 34.8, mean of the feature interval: 32.2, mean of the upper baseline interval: 34.6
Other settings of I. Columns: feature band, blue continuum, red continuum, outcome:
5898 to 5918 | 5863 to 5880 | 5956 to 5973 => 0.6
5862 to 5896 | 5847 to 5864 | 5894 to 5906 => 0.8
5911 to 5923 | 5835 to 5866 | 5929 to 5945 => -0.1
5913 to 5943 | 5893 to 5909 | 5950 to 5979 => -2.5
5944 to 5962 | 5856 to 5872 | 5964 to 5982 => 0.2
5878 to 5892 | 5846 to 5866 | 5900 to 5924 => 2.5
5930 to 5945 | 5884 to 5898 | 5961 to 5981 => -2.1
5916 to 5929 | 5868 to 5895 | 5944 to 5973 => -0.9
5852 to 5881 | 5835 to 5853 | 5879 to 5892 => -2.8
